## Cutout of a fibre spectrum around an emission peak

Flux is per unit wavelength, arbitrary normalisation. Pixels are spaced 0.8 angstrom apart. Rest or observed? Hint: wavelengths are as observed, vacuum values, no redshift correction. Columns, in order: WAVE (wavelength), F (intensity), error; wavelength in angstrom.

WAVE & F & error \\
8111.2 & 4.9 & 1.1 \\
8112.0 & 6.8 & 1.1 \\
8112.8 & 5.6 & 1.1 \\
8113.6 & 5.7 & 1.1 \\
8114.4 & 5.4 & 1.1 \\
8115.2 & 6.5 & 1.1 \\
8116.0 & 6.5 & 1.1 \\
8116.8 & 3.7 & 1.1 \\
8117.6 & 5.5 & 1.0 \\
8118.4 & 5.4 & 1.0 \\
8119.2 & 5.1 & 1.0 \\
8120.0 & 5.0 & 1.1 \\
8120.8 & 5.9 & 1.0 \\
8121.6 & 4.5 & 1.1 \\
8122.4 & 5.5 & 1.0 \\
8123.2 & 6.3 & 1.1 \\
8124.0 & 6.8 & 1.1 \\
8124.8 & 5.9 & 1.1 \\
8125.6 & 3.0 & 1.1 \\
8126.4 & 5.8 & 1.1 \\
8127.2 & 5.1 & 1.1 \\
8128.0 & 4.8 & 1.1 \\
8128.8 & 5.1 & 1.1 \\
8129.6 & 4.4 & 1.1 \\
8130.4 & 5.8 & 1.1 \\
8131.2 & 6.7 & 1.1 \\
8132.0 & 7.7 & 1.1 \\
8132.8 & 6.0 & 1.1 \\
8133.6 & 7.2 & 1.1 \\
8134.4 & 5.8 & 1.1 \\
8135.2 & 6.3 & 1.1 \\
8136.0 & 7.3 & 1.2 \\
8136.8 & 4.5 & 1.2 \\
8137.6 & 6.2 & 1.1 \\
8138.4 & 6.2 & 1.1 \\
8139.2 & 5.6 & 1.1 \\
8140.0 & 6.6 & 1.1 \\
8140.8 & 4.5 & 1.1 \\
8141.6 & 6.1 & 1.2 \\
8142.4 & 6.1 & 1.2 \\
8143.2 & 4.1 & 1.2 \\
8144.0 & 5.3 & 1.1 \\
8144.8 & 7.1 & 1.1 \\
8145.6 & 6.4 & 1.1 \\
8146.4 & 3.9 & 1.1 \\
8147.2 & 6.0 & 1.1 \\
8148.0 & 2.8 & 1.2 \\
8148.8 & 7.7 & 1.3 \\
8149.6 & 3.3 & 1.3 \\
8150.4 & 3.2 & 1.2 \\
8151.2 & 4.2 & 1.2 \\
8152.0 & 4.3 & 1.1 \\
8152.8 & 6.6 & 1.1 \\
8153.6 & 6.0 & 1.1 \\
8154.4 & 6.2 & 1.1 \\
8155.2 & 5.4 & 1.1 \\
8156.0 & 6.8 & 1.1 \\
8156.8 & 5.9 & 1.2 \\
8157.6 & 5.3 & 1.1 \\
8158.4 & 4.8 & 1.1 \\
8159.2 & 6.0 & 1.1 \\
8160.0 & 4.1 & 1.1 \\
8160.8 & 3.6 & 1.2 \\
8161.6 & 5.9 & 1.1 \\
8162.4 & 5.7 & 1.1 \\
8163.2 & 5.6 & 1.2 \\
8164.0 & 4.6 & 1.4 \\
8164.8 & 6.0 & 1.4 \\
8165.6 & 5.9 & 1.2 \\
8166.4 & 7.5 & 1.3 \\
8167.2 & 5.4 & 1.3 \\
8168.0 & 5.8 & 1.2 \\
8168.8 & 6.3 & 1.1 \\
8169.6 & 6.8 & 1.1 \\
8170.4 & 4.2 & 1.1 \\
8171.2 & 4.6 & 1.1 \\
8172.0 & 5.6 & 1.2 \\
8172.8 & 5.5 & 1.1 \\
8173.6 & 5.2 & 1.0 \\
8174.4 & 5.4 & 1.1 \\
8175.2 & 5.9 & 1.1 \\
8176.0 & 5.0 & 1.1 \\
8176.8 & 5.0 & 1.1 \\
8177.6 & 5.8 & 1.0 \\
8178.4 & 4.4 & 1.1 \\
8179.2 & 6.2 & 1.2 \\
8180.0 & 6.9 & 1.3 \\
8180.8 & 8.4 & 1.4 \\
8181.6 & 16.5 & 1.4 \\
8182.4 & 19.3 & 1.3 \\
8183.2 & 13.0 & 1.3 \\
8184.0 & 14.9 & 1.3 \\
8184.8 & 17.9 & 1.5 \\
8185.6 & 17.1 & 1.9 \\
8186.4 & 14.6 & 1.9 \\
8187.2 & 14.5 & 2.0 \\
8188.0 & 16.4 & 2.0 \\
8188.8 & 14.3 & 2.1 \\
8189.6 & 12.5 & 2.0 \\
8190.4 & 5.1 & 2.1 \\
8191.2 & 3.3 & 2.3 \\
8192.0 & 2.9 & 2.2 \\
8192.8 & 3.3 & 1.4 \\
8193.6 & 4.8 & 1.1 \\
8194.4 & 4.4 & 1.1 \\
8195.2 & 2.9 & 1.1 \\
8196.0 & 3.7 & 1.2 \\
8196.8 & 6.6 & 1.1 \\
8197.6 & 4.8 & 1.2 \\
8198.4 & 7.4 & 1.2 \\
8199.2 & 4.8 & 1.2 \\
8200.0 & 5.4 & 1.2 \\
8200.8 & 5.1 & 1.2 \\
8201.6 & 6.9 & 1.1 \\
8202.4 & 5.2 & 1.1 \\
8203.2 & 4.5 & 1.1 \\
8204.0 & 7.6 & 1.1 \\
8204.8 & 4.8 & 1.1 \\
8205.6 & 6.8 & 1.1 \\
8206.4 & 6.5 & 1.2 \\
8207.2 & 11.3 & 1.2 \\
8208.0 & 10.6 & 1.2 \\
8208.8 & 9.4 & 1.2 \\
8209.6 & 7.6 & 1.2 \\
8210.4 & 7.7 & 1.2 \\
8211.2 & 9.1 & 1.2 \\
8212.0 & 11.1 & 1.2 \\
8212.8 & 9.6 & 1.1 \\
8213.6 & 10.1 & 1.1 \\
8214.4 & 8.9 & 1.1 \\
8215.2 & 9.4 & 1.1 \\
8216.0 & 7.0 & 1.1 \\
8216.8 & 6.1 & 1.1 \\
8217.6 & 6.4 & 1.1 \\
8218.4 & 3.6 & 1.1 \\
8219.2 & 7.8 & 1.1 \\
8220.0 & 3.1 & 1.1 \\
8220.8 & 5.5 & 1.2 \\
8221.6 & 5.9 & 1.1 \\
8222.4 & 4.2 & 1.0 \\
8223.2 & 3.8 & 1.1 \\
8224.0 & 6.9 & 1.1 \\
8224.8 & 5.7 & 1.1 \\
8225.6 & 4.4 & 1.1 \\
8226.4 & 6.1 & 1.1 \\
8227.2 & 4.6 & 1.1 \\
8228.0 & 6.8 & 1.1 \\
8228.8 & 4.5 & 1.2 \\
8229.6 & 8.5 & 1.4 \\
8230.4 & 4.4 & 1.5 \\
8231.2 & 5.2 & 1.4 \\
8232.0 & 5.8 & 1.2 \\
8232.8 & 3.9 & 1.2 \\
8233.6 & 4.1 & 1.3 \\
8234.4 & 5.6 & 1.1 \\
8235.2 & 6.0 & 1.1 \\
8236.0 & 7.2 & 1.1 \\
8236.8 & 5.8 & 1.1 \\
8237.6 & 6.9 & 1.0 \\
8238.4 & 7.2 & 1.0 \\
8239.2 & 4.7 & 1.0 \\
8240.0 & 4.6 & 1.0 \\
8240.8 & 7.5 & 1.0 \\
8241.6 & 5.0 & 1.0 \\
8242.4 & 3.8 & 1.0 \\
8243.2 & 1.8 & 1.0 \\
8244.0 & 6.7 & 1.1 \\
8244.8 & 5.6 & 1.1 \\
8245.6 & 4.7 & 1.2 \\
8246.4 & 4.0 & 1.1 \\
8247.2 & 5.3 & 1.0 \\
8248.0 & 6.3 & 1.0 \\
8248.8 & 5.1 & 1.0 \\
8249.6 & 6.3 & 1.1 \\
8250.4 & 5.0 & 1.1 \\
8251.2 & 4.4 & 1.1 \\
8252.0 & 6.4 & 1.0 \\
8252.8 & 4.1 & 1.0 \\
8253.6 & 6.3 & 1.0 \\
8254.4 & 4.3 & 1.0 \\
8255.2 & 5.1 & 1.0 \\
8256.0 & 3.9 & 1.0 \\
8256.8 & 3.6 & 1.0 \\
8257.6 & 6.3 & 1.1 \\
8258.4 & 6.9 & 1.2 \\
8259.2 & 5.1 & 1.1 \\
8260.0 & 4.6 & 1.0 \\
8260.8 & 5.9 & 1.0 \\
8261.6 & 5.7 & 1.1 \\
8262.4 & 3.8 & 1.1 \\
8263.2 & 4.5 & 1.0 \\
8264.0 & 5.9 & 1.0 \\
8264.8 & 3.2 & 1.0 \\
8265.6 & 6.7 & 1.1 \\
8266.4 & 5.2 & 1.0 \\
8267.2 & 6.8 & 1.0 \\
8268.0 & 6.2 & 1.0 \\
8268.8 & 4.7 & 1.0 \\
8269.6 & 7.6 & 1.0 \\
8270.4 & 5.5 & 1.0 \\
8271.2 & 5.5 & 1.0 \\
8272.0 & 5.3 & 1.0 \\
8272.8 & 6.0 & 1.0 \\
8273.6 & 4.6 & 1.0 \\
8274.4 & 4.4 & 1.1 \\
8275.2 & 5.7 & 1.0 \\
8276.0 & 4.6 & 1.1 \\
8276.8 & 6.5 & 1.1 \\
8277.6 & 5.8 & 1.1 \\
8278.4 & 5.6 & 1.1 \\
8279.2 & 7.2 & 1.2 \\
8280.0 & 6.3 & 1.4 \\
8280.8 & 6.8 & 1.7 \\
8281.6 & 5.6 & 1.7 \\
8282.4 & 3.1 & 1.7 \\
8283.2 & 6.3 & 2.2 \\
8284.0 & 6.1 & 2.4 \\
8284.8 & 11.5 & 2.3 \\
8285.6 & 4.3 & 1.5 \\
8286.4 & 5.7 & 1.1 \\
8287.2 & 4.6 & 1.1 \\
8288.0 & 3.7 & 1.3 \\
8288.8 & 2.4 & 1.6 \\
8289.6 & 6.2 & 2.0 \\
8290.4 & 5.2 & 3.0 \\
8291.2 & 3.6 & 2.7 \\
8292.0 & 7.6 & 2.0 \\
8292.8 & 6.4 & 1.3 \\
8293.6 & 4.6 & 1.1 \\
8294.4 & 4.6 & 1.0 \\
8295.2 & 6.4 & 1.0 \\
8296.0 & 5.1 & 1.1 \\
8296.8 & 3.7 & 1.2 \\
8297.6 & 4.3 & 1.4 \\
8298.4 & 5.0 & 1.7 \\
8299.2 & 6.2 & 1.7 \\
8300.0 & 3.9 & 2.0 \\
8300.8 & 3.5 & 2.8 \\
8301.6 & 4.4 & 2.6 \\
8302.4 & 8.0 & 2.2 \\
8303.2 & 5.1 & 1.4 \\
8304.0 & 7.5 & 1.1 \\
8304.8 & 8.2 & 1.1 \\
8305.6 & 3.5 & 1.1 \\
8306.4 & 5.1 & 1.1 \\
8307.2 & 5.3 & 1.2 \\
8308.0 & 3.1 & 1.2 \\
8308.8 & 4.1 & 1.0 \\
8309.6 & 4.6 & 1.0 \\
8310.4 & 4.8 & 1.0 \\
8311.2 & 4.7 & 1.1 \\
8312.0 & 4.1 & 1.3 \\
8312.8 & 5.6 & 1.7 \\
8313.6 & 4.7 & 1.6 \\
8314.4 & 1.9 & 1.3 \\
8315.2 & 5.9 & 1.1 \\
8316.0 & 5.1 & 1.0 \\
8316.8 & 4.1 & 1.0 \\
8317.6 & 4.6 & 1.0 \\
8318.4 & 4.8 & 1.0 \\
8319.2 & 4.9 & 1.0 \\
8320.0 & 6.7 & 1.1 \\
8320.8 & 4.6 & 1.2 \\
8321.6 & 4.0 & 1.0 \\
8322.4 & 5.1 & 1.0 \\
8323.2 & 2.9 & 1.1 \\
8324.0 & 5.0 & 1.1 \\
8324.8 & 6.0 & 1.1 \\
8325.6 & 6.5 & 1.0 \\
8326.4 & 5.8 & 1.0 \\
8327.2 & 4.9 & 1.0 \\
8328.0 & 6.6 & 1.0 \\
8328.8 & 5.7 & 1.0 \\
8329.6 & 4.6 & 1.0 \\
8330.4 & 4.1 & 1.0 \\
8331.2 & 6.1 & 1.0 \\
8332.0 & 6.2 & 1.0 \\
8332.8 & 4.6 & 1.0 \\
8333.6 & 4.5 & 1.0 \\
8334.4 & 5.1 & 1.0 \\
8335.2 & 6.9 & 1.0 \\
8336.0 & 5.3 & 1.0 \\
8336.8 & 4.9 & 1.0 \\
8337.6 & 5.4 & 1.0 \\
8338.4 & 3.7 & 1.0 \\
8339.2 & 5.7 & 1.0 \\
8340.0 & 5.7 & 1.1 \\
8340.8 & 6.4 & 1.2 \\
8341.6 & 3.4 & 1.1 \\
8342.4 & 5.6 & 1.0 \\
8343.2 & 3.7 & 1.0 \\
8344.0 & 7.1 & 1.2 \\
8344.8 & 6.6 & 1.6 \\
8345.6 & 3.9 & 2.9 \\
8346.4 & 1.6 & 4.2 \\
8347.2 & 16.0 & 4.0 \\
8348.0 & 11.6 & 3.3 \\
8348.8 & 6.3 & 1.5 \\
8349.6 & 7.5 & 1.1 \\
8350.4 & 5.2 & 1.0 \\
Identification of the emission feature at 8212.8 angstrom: [N II]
